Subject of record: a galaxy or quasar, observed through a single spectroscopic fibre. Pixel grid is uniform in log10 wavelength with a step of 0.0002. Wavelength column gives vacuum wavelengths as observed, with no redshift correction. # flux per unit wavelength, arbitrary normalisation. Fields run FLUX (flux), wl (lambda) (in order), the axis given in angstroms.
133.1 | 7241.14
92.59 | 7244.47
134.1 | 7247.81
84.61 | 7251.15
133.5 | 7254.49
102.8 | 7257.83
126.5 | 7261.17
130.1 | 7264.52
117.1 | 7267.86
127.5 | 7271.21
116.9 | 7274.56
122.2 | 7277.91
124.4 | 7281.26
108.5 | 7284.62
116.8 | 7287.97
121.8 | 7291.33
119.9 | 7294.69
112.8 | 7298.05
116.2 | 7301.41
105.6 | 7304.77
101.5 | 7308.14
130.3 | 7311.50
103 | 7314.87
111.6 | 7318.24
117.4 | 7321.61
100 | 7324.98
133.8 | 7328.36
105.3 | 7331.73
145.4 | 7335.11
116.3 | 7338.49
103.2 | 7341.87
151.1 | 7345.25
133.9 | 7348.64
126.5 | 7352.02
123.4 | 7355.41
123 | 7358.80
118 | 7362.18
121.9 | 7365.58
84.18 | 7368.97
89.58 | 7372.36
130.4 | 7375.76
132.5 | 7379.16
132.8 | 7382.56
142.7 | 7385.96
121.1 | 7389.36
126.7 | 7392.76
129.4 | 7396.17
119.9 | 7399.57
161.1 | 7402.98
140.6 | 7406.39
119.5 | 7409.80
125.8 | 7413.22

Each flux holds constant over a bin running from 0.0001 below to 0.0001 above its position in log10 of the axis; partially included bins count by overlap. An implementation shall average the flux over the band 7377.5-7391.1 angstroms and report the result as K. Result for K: 132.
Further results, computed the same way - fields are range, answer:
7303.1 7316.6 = 110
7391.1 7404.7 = 134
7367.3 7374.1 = 87.1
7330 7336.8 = 125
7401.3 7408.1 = 151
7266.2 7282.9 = 122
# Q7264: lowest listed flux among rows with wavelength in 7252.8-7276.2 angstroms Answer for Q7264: 102.8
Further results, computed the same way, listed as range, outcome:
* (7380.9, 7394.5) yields 121.1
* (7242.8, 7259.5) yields 84.61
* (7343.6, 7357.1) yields 123.4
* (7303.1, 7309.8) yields 101.5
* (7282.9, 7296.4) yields 108.5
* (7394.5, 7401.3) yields 119.9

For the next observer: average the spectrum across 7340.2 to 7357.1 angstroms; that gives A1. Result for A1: 128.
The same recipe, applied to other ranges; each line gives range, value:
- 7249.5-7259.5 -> 107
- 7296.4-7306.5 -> 111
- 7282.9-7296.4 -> 117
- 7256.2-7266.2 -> 120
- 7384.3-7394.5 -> 130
